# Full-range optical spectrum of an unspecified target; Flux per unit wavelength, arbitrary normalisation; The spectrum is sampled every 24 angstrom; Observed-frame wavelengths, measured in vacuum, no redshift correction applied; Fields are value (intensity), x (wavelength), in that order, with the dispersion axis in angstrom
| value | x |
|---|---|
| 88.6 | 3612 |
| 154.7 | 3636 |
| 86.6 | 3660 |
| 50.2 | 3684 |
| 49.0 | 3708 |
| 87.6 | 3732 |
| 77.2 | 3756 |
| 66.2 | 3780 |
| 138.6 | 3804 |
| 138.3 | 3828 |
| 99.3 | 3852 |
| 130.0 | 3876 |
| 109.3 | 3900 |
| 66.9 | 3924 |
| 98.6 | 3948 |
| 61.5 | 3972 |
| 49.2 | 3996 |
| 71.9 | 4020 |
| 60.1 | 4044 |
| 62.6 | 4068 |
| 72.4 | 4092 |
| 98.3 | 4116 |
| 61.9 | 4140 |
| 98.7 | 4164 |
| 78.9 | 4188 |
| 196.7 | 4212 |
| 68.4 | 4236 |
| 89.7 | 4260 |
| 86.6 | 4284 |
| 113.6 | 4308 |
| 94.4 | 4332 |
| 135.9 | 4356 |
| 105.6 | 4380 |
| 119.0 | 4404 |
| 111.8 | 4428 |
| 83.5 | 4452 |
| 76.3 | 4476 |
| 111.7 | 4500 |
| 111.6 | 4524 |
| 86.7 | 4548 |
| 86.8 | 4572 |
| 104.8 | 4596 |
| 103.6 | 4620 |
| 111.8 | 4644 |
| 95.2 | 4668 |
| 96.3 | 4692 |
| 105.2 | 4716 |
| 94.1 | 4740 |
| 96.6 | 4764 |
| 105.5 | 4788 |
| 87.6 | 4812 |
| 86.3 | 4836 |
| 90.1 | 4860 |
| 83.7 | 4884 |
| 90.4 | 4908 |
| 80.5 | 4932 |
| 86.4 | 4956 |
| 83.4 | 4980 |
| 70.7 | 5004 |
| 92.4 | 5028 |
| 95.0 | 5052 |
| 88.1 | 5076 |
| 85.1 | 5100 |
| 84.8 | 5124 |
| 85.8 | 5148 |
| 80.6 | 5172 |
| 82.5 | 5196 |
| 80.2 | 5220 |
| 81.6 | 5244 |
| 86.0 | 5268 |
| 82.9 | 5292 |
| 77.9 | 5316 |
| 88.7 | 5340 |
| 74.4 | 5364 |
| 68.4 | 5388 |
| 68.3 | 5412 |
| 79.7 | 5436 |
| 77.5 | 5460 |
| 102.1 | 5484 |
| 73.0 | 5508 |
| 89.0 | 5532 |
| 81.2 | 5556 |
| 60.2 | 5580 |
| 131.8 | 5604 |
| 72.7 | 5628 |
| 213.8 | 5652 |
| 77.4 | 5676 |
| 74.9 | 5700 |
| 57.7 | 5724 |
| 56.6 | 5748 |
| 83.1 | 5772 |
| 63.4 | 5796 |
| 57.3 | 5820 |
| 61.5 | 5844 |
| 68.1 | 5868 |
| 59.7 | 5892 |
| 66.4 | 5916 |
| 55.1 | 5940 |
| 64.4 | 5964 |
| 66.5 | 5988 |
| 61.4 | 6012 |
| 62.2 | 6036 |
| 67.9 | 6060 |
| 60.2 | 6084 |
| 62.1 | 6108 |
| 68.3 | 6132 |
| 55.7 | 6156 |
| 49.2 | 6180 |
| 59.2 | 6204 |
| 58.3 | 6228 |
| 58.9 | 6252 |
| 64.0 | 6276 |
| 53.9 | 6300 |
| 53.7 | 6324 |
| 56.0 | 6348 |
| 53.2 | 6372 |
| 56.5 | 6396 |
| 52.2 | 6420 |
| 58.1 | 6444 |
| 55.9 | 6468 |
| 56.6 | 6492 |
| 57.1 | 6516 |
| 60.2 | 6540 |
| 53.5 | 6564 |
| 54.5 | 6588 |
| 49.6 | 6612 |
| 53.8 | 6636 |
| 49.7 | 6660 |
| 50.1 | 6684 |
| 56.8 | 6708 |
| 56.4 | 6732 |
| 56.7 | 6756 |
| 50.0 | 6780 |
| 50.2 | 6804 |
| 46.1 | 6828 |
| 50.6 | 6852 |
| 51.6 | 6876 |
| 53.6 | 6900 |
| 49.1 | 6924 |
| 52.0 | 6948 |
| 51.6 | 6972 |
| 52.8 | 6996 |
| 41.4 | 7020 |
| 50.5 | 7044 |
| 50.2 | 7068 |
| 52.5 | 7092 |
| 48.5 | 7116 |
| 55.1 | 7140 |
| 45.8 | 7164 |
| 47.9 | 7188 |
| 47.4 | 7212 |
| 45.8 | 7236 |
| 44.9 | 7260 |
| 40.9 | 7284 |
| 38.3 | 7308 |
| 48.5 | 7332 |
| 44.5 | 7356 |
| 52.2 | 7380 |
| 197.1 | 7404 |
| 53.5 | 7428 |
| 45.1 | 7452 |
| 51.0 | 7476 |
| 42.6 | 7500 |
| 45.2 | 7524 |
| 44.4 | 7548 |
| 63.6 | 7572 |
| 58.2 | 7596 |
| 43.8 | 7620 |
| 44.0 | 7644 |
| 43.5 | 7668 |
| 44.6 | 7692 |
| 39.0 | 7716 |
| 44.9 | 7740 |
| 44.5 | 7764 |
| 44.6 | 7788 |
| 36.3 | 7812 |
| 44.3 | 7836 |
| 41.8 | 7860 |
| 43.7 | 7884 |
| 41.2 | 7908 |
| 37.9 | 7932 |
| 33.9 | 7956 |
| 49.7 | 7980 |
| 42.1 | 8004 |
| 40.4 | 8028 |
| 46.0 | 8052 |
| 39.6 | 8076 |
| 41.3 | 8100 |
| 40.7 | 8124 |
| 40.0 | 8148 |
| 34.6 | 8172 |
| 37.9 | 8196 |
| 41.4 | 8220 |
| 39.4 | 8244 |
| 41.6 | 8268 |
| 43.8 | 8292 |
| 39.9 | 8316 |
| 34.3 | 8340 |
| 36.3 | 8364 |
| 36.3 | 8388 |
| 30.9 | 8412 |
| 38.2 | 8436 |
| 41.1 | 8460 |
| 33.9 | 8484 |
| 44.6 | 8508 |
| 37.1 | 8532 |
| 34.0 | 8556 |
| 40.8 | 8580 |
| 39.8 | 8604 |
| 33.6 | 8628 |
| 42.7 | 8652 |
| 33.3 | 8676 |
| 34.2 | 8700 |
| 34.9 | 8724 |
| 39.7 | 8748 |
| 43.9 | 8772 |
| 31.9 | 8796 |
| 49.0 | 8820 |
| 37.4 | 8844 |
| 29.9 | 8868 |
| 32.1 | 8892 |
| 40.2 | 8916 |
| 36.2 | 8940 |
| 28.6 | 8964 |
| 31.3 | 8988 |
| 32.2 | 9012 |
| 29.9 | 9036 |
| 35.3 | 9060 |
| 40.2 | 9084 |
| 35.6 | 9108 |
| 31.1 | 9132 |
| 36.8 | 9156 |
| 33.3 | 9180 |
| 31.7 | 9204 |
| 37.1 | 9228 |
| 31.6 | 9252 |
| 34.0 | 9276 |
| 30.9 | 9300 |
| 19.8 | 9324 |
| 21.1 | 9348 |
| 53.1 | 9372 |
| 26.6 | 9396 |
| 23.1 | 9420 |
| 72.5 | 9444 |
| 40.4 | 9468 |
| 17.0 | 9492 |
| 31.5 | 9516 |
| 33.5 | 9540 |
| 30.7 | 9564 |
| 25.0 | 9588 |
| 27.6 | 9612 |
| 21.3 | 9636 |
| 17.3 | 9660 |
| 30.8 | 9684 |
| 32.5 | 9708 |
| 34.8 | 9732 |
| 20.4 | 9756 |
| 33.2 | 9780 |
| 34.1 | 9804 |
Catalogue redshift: 0.128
